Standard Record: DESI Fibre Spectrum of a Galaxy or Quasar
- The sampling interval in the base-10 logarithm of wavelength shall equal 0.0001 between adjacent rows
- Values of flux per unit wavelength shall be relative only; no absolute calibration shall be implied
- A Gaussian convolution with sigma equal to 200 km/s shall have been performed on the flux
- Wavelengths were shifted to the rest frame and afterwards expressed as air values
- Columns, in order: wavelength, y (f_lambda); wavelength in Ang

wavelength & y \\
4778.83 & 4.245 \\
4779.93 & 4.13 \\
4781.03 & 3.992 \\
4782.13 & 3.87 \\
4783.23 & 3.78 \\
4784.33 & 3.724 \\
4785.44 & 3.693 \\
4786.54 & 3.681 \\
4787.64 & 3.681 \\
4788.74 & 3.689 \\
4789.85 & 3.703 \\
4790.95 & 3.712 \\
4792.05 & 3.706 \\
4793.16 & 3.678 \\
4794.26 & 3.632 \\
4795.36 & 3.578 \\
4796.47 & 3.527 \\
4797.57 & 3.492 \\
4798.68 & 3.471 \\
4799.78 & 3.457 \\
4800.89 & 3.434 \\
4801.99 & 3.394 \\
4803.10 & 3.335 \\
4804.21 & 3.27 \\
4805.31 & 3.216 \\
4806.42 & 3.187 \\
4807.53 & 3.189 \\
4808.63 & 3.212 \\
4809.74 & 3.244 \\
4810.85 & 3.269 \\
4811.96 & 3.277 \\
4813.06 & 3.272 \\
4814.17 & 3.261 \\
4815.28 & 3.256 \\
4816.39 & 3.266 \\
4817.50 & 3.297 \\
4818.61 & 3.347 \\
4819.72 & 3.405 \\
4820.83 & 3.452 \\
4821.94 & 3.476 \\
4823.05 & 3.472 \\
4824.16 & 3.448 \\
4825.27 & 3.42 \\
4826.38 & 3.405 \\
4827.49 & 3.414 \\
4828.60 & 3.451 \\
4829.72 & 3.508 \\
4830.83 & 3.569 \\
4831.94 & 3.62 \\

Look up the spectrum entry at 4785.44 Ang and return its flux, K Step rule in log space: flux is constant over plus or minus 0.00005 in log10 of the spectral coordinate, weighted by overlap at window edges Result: 3.693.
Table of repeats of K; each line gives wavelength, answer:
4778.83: 4.245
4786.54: 3.681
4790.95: 3.712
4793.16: 3.678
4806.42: 3.187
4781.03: 3.992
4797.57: 3.492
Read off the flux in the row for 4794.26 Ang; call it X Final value 3.632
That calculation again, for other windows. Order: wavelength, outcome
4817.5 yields 3.297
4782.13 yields 3.87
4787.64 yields 3.681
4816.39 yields 3.266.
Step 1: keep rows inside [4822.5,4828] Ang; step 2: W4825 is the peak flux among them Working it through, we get 3.472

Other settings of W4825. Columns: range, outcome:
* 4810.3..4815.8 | 3.277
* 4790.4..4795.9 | 3.712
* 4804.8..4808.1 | 3.216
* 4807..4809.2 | 3.212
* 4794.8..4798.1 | 3.578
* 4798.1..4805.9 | 3.471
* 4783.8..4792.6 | 3.724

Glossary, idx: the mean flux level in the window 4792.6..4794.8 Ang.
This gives 3.65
